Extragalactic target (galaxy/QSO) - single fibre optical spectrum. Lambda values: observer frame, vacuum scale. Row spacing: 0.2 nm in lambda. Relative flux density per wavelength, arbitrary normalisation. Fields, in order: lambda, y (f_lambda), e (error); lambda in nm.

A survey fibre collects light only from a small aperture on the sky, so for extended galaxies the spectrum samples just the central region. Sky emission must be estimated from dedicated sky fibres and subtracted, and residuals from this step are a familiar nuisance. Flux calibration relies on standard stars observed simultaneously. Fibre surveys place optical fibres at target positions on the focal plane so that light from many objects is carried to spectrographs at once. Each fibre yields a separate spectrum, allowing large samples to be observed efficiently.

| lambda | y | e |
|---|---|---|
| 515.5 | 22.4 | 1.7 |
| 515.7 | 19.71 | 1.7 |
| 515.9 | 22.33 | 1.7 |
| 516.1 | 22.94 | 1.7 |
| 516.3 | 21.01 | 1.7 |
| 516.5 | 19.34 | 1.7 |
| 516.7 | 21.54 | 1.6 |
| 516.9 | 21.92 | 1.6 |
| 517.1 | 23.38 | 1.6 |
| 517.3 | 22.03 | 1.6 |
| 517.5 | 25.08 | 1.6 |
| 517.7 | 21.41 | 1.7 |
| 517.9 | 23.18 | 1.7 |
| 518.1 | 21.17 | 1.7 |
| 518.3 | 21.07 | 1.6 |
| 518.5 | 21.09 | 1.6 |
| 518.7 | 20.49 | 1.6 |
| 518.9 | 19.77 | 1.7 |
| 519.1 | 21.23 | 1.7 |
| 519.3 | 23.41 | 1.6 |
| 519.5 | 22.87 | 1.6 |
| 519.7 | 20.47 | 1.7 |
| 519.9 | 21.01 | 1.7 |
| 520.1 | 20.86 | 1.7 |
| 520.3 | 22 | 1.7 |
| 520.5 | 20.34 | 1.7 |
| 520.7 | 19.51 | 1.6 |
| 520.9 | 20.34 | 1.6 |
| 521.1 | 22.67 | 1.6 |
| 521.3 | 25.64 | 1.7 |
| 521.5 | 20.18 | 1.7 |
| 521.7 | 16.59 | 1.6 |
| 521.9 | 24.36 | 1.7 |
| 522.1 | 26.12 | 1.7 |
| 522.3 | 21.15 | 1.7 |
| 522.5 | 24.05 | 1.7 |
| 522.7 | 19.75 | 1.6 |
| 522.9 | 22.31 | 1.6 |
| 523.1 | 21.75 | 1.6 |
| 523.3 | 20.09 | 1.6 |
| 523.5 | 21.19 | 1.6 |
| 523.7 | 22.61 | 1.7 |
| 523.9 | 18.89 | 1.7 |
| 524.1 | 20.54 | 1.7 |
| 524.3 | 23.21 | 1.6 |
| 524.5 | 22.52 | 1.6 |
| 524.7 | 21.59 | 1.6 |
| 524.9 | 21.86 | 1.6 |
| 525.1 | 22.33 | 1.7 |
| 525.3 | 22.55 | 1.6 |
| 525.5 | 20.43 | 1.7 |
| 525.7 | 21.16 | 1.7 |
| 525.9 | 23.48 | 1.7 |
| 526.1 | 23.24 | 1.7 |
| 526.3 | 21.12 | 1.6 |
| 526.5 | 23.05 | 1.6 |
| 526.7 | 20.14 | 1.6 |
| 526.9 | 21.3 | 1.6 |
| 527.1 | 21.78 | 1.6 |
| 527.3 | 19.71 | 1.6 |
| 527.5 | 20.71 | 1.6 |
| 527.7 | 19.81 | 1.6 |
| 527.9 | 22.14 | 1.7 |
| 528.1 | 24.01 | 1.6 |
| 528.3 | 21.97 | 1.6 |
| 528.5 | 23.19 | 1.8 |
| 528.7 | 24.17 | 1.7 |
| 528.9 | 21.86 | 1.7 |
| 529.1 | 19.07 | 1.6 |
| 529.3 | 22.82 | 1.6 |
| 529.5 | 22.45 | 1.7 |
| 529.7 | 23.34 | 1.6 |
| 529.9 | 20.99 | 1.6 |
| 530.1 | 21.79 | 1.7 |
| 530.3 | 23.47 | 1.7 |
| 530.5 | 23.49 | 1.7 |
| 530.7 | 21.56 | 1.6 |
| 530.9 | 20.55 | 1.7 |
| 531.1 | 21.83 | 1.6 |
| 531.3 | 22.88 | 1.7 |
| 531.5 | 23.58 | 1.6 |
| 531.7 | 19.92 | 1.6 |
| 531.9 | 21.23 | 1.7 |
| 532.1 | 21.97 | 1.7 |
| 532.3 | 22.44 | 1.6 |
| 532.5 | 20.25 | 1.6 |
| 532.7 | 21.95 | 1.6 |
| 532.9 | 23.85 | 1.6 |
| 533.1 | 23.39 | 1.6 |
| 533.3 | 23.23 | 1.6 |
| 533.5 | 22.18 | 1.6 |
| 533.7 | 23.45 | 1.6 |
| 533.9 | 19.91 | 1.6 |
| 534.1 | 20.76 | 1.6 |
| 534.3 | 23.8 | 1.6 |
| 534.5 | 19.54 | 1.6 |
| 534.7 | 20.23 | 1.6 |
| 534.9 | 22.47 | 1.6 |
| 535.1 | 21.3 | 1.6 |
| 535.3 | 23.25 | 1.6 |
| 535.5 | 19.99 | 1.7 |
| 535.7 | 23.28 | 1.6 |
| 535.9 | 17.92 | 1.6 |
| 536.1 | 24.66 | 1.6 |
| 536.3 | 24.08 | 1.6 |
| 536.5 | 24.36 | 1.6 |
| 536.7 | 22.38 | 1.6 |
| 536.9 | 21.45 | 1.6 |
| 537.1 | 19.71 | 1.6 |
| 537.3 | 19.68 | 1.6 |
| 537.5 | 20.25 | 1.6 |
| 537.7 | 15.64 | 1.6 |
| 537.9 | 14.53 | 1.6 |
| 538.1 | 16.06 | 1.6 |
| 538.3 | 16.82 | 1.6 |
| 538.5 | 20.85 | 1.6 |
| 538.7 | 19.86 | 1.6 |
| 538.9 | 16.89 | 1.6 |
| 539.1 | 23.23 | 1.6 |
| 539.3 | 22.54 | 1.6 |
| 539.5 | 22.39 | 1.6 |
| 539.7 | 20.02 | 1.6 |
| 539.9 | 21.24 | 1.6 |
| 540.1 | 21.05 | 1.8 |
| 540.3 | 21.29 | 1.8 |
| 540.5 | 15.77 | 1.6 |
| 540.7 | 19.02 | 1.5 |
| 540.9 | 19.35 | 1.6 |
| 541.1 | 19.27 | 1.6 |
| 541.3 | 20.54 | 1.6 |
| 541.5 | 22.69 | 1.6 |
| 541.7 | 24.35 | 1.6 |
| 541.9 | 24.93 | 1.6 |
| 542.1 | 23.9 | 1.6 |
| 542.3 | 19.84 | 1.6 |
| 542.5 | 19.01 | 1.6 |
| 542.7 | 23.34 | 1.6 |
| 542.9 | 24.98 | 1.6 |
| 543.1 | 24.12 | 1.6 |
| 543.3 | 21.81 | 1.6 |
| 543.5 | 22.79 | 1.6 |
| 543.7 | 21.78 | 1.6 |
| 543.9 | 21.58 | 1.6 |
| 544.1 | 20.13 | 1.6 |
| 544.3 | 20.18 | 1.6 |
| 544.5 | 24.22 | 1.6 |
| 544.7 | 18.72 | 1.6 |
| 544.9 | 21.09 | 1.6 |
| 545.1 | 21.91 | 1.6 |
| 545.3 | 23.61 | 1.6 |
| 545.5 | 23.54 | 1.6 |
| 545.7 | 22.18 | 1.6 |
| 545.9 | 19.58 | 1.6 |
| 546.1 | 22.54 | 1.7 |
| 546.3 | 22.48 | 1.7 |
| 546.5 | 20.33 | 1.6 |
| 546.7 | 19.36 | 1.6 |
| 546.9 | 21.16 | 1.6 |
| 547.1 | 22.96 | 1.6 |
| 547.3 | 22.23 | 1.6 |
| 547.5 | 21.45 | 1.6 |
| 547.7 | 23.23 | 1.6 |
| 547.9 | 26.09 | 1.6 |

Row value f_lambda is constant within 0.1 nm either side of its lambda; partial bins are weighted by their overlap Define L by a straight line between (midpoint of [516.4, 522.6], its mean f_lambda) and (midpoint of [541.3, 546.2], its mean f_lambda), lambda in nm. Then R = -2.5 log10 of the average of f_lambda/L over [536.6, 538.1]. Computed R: 0.17 mag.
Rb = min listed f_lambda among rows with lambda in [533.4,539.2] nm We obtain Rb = 14.53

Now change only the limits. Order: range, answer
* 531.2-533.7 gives 19.92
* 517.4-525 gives 16.59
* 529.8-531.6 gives 20.55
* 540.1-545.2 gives 15.77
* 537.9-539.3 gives 16.06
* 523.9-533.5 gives 19.07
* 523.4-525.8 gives 18.89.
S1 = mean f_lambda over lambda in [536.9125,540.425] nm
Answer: 19.6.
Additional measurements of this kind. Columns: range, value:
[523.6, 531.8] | 21.9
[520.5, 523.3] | 21.8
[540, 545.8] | 21.6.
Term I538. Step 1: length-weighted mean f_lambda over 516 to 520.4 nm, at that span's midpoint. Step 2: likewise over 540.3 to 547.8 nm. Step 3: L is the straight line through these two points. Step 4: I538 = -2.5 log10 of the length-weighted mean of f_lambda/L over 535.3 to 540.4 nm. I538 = 0.06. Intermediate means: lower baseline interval 21.7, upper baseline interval 21.6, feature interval 20.5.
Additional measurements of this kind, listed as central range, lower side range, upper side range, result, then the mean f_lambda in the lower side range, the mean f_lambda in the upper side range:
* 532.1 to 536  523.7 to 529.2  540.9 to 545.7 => 0.005 mag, 21.7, 22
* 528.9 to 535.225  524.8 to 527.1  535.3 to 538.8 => -0.050 mag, 21.9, 20.2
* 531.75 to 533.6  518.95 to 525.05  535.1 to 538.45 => -0.079 mag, 21.6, 20.3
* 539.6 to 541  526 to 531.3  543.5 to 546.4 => 0.110 mag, 21.9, 21.7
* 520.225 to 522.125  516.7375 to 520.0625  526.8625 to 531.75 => 0.013 mag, 21.8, 22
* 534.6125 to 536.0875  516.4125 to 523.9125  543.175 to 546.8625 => 0.009 mag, 21.6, 21.6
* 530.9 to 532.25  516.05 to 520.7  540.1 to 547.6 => -0.013 mag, 21.6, 21.6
